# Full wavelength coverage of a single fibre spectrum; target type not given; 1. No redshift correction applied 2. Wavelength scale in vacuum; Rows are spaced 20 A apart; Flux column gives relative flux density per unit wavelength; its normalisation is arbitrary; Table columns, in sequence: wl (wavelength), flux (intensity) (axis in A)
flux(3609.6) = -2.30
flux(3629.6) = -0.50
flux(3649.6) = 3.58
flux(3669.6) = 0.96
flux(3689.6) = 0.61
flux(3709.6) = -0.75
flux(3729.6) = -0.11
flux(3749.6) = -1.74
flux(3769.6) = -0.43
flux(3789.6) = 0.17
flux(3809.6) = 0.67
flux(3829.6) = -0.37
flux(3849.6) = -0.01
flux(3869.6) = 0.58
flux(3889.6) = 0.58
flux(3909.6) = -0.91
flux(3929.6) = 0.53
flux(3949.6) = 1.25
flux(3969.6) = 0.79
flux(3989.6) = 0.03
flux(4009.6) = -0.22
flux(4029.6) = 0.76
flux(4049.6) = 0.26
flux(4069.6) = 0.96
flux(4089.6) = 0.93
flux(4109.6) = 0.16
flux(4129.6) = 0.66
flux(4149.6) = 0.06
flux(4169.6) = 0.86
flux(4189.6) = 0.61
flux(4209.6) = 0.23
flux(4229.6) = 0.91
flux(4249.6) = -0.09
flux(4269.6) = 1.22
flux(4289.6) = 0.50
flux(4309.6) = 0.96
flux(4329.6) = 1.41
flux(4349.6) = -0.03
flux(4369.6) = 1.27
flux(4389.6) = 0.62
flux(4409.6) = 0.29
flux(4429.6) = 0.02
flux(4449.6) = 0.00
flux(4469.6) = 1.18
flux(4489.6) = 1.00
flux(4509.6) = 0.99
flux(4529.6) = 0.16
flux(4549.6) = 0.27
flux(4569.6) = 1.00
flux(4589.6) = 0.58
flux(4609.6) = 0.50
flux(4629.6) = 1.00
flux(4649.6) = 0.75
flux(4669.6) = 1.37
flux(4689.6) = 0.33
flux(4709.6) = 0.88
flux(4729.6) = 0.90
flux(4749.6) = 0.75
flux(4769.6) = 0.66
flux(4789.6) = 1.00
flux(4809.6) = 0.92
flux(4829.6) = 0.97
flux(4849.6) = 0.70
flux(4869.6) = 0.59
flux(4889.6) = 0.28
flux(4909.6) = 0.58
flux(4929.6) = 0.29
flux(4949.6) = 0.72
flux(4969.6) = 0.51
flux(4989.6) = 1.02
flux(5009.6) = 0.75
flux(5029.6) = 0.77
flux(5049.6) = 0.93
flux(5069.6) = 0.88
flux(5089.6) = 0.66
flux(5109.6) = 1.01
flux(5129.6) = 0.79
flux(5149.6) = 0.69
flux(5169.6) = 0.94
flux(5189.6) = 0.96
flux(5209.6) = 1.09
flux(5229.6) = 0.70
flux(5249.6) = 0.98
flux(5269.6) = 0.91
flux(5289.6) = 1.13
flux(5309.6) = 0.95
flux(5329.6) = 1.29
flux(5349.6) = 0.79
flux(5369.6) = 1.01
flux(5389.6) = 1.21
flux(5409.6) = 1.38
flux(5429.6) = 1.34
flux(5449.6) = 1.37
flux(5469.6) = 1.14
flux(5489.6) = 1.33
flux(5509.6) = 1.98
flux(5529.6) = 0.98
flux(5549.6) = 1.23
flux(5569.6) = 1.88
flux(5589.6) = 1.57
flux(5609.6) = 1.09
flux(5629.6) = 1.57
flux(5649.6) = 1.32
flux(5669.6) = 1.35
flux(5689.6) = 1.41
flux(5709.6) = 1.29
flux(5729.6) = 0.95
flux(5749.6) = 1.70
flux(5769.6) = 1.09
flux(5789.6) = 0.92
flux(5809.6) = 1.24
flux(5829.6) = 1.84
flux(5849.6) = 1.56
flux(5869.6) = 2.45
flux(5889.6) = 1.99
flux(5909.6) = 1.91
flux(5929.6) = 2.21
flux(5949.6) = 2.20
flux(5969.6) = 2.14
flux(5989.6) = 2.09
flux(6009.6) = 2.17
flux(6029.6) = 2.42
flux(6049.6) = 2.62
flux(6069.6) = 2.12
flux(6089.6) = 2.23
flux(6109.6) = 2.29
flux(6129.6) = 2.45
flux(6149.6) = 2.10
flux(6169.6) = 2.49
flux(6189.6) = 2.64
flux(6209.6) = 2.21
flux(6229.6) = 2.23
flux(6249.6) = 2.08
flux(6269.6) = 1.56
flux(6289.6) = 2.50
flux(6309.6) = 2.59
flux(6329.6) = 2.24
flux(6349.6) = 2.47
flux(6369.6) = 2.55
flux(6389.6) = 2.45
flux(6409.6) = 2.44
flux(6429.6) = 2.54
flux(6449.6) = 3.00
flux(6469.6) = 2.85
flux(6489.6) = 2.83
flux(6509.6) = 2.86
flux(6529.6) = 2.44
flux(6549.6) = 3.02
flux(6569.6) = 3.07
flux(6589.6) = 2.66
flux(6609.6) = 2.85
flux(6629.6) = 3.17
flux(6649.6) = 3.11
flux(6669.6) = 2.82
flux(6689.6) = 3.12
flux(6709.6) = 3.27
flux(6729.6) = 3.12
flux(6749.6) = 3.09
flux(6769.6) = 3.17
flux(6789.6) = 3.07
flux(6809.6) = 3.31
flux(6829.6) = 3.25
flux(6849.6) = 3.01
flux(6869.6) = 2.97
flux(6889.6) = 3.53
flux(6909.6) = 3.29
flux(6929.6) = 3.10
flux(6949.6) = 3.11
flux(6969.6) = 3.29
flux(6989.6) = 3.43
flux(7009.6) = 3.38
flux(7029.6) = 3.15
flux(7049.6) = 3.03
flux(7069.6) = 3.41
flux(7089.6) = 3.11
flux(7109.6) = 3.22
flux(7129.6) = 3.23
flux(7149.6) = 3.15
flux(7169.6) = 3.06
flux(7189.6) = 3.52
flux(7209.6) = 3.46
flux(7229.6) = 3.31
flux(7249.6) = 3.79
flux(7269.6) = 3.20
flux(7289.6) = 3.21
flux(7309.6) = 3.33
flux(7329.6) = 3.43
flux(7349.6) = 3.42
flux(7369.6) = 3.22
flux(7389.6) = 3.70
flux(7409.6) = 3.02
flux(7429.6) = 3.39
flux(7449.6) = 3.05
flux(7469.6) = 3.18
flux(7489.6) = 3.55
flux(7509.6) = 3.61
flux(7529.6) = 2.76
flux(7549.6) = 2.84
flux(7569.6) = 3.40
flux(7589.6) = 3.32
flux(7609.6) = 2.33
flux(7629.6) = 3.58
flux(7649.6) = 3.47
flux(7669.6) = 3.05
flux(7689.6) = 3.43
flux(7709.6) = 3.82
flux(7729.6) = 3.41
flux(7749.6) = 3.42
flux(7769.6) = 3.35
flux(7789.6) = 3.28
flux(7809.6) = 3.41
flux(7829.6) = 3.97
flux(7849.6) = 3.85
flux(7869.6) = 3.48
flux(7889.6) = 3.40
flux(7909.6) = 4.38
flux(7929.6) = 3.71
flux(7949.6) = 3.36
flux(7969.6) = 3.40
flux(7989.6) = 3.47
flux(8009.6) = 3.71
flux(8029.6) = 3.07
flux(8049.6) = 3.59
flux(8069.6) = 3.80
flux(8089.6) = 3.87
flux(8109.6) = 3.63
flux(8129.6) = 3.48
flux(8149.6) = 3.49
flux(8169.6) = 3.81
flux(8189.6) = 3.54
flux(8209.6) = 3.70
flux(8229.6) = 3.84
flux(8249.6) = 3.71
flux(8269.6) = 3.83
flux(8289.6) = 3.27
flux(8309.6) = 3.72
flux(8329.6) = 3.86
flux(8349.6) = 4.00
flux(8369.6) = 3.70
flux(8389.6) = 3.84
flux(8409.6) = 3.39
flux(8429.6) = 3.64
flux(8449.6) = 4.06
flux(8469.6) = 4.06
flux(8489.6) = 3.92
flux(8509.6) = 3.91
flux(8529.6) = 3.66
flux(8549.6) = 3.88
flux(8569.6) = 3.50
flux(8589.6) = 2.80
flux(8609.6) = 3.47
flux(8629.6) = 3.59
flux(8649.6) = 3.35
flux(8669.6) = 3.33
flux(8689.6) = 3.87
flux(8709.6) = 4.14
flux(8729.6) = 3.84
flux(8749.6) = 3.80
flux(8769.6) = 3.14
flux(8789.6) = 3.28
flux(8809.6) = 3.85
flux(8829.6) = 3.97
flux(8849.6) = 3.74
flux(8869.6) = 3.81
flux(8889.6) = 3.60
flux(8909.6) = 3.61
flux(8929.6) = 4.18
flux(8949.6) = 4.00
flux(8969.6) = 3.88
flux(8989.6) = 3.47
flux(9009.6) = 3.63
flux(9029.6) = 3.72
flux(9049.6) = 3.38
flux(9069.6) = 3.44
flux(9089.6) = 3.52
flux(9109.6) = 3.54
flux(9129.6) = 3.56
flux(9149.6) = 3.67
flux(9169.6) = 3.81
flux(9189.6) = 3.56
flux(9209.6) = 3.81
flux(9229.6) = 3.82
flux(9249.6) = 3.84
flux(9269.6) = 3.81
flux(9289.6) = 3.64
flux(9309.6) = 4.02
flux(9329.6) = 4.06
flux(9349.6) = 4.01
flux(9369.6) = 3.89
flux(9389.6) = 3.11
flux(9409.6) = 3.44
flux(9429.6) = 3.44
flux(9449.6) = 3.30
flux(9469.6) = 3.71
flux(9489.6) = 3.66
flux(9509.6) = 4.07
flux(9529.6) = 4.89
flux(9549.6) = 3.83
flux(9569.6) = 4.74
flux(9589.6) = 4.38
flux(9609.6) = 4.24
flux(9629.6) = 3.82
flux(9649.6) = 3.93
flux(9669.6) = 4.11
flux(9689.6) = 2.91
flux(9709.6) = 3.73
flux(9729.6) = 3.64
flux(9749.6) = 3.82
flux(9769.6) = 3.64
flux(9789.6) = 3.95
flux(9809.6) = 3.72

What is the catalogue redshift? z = 0.457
